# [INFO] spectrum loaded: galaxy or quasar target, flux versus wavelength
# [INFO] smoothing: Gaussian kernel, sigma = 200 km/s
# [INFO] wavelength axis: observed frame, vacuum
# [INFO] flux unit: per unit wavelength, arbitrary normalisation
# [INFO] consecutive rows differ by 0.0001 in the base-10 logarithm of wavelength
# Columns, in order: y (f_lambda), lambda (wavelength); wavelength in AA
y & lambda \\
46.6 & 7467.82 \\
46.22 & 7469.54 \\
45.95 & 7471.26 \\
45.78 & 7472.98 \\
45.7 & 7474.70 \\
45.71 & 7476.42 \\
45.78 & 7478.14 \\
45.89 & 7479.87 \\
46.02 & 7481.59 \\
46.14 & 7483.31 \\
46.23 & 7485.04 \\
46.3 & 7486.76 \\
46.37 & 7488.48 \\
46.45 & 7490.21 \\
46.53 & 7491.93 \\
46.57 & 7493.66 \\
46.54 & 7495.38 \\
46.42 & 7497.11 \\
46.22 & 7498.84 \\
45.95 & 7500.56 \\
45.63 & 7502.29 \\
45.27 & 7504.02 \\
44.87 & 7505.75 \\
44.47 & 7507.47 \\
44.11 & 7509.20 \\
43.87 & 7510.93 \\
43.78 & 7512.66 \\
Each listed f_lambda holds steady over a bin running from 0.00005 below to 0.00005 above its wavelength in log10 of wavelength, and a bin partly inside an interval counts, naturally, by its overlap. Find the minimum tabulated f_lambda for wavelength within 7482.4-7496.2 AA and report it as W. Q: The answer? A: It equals 46.14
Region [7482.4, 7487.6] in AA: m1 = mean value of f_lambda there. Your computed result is 46.2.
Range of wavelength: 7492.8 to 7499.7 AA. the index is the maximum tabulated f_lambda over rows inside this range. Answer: 46.57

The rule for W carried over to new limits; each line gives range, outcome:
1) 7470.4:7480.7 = 45.7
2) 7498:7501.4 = 45.95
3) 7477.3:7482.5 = 45.78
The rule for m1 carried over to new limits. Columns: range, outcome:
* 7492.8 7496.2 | 46.6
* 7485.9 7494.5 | 46.4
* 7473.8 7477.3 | 45.8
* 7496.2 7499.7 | 46.3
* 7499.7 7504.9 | 45.6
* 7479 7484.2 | 45.9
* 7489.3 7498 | 46.5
